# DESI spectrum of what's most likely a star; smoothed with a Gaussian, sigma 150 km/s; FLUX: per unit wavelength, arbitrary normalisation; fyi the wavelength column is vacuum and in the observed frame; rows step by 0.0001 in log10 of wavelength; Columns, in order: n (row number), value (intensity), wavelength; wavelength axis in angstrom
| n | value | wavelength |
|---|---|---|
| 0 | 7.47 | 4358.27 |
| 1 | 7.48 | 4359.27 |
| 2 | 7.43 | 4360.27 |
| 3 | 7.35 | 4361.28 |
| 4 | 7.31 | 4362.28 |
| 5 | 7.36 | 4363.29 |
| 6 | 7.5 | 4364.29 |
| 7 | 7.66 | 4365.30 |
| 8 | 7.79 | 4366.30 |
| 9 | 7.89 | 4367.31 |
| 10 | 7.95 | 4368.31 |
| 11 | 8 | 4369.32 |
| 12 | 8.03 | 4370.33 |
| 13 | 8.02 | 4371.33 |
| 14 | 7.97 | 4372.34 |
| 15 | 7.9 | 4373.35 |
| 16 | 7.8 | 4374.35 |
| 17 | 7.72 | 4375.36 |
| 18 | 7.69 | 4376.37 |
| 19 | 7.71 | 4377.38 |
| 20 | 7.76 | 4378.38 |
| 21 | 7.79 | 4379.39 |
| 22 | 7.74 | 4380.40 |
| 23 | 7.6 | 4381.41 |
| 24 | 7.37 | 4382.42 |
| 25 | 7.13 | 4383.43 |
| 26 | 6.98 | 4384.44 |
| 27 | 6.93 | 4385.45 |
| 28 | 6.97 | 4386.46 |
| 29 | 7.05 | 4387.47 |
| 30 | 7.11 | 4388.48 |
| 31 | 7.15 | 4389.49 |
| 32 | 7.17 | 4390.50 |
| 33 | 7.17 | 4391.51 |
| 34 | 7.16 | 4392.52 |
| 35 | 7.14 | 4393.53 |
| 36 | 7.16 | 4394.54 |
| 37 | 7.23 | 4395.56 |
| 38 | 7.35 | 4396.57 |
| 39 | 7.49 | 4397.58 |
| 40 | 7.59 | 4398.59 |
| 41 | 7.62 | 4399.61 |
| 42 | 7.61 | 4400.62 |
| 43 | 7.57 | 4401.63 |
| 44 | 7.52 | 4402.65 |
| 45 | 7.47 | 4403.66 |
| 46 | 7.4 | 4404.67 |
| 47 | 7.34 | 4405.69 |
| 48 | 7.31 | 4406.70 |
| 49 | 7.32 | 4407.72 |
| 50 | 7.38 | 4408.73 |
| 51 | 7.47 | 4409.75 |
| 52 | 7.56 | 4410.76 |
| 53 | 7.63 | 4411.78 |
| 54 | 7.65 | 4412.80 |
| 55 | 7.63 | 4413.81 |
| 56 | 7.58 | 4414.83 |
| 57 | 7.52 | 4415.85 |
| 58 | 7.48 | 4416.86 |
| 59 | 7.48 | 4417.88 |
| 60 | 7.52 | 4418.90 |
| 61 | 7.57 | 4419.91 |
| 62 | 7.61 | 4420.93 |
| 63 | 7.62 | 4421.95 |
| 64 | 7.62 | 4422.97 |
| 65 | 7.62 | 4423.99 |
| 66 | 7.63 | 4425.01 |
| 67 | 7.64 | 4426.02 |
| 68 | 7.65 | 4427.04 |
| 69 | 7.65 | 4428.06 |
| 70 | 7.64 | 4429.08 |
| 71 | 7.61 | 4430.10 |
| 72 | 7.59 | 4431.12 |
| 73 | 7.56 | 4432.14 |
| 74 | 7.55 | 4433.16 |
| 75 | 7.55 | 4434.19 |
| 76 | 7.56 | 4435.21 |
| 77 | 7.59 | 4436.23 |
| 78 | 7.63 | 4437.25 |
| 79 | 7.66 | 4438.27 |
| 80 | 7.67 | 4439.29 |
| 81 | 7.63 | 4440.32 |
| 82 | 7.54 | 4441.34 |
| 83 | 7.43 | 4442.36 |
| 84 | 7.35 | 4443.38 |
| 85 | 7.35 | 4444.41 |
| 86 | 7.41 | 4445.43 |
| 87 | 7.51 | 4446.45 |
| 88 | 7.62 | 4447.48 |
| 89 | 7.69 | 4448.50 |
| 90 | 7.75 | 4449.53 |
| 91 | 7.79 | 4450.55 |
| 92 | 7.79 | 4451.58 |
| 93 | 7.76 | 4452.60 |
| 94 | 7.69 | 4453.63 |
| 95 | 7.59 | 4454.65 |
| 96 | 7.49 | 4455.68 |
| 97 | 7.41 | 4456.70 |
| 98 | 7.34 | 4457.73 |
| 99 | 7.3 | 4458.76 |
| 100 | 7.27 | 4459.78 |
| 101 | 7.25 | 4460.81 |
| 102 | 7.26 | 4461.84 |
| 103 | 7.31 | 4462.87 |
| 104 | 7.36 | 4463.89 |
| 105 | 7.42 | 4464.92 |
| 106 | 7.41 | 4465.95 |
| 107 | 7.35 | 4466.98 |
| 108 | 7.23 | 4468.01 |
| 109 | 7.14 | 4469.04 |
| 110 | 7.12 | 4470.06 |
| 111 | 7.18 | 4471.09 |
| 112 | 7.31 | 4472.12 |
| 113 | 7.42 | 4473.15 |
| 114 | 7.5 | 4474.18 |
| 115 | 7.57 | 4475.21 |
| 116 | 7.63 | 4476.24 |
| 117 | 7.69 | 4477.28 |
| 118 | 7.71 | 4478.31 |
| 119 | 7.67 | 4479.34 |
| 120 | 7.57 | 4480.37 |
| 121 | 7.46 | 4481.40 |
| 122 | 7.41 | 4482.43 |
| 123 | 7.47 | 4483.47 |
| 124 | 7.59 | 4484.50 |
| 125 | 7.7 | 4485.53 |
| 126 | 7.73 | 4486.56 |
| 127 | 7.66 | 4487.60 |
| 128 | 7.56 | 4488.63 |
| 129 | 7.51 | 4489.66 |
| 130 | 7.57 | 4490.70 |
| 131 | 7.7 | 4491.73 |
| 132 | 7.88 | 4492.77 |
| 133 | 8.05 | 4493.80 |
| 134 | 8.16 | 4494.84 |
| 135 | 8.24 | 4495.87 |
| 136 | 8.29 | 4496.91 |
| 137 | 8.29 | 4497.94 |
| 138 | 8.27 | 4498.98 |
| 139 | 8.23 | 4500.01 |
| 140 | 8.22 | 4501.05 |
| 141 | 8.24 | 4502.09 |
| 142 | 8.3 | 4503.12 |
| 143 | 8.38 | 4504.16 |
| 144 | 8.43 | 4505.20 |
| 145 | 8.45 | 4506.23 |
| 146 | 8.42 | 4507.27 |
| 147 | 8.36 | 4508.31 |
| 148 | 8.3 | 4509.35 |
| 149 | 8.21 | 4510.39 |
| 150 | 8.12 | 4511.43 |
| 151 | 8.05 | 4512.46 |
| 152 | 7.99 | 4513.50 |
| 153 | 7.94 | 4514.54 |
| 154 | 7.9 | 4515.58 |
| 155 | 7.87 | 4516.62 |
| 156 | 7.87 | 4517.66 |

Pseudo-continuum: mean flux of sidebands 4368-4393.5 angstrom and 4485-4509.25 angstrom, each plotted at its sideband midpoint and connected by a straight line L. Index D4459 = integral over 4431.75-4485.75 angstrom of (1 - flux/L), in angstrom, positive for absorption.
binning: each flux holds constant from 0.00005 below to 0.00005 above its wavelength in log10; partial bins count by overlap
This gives 2.7 angstrom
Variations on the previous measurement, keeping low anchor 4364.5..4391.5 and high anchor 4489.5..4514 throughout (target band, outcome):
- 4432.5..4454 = 0.8 angstrom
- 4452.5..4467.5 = 1.0 angstrom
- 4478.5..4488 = 0.6 angstrom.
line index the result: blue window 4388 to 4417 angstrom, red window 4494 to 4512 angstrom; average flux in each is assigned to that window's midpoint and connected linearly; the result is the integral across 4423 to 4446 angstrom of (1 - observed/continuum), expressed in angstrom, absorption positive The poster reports 0.3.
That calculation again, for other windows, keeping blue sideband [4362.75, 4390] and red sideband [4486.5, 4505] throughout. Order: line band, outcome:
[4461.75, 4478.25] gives 1.1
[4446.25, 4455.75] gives 0.2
